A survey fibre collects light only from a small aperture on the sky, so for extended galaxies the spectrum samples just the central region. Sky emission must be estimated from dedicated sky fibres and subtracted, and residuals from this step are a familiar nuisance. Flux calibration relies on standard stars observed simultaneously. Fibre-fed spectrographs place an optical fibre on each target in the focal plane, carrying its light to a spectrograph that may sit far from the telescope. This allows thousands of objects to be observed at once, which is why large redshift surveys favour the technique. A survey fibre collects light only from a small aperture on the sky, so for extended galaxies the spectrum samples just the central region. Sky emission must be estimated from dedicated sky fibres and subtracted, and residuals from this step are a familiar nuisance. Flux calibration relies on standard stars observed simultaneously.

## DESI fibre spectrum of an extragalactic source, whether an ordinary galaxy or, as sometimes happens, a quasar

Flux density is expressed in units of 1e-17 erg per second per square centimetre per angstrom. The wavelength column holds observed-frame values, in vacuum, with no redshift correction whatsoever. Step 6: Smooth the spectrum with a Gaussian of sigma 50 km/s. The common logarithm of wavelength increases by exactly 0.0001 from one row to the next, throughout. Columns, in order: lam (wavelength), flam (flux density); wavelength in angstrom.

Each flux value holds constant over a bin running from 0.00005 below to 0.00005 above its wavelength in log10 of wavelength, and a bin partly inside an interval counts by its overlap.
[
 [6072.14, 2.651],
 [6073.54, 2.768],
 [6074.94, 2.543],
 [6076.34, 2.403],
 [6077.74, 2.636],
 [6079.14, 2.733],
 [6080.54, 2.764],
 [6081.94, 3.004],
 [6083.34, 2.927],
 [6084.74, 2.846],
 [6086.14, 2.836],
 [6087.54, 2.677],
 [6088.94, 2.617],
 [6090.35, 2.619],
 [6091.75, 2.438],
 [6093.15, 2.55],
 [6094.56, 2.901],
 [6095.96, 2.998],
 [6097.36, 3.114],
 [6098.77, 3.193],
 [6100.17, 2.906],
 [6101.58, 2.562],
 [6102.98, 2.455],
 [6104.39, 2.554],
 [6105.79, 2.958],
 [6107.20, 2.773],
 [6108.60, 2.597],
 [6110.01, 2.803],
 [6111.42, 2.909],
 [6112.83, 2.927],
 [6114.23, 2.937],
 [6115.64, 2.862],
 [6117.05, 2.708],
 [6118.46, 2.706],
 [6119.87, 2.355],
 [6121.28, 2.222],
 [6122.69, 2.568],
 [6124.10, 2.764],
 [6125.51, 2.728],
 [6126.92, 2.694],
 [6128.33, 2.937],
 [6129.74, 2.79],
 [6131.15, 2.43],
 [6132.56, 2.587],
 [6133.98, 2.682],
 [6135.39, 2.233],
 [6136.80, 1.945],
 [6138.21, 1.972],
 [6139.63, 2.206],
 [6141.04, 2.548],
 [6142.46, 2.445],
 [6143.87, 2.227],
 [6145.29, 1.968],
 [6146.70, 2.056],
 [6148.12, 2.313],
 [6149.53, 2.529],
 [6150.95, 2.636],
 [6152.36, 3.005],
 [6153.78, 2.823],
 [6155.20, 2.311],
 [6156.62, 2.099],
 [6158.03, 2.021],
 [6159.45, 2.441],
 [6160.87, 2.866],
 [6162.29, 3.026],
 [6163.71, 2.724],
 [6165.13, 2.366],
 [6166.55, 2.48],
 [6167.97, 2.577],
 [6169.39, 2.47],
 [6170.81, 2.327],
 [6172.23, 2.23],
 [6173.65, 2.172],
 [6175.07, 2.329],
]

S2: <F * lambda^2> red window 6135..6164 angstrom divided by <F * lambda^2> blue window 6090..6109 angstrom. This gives 0.88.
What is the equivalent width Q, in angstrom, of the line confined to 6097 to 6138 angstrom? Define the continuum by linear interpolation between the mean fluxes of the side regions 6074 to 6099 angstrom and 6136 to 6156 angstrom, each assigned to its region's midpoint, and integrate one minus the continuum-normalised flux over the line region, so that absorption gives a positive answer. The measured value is -2.0 angstrom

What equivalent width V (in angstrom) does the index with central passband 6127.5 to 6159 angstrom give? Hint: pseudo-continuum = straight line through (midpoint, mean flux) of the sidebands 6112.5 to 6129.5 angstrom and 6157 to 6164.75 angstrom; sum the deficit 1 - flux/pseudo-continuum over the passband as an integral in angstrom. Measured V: 2.8 angstrom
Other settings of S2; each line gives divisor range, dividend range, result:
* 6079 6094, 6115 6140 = 0.94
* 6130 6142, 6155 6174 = 1.05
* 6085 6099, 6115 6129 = 0.96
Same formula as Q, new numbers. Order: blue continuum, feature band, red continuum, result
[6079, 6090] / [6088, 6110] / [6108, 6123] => 0.0 angstrom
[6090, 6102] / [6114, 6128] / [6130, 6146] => -0.8 angstrom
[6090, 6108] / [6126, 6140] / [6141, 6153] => 0.3 angstrom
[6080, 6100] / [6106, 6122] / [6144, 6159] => -0.4 angstrom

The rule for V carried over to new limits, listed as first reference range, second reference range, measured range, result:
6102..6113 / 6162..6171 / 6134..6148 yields 2.3 angstrom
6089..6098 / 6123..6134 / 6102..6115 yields -0.2 angstrom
